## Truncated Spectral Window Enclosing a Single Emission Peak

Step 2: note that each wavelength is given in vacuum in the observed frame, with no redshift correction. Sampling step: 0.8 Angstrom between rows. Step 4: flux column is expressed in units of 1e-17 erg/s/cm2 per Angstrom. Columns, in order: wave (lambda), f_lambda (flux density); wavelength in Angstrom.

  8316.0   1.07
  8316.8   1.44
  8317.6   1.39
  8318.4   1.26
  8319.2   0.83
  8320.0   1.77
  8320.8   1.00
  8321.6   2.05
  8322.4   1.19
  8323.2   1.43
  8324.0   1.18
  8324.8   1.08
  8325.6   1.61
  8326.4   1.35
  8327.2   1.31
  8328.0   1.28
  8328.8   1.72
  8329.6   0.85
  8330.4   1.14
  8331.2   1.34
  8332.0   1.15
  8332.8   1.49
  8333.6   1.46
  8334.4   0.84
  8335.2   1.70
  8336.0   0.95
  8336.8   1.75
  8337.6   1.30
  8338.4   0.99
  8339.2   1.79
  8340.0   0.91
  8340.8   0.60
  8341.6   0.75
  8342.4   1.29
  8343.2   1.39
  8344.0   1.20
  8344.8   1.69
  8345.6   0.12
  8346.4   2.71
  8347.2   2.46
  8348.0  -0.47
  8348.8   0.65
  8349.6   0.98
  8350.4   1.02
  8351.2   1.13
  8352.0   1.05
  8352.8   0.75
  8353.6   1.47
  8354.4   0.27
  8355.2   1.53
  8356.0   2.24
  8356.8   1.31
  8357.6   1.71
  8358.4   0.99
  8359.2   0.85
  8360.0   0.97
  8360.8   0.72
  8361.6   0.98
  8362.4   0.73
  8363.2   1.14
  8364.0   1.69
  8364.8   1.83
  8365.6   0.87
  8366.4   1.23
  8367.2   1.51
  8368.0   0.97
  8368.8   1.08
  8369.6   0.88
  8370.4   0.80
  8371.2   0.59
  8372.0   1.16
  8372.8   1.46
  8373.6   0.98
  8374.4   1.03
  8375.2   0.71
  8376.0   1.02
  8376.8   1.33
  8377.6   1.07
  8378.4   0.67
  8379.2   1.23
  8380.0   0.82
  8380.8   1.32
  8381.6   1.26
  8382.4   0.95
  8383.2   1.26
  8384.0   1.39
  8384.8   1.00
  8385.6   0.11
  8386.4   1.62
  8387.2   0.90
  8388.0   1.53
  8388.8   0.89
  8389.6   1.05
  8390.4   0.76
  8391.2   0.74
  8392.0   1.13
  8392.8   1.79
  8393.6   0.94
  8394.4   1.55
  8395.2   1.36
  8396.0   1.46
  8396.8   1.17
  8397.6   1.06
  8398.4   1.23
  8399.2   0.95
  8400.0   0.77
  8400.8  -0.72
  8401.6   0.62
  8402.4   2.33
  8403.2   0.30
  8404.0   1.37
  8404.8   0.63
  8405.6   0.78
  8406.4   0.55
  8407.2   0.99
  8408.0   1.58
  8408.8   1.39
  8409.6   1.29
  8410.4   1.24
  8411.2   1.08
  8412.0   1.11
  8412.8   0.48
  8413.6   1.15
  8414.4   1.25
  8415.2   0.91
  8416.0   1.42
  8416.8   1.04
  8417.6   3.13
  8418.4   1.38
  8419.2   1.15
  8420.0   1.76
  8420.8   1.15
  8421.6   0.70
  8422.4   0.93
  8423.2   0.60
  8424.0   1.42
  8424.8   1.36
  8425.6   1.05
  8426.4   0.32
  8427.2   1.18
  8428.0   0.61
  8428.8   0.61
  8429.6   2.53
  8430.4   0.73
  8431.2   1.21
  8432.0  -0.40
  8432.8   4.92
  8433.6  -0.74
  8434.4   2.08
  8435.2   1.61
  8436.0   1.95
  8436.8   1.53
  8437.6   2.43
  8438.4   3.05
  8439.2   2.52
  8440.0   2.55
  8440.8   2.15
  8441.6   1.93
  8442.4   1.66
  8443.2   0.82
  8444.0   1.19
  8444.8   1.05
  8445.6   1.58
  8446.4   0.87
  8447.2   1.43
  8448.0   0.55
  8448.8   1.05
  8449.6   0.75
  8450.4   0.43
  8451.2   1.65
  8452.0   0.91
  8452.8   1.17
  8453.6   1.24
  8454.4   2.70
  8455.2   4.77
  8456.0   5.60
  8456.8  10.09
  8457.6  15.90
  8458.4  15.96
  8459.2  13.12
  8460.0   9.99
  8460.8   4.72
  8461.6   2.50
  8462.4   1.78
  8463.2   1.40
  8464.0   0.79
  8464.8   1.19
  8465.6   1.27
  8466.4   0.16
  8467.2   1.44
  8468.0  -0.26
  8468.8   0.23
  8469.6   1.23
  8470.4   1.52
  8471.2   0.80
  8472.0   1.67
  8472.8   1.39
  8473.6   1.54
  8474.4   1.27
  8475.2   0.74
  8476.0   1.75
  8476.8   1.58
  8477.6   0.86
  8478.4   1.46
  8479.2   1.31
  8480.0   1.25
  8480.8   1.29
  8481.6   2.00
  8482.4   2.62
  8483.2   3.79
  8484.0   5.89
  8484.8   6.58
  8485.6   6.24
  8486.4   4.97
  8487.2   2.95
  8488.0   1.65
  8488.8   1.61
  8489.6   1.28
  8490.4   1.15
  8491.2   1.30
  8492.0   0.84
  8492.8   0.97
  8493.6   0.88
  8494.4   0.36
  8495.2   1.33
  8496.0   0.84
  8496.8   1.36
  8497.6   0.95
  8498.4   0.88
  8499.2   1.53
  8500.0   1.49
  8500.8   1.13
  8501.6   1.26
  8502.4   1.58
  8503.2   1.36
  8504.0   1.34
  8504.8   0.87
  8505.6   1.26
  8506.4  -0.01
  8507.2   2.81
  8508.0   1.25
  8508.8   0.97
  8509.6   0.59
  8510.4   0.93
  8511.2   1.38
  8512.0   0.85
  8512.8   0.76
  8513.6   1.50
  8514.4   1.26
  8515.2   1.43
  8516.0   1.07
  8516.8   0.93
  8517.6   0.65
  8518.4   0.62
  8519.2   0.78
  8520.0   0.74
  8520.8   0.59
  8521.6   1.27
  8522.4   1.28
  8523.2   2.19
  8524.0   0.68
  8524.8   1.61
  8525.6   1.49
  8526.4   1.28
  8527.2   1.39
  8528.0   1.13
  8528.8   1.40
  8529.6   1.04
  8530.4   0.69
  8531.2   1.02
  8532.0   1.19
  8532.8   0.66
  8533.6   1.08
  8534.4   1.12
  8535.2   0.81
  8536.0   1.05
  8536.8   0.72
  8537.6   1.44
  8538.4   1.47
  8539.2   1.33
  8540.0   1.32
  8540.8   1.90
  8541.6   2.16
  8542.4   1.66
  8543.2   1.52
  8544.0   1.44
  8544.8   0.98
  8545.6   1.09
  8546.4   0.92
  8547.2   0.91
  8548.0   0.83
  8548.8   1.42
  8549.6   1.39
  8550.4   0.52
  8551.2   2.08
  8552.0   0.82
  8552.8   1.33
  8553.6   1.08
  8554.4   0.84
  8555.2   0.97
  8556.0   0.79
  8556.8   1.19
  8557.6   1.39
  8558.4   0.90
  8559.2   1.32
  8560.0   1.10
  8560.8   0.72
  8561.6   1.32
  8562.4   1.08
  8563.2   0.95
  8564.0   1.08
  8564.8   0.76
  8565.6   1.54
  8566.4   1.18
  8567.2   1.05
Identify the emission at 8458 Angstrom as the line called Halpha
